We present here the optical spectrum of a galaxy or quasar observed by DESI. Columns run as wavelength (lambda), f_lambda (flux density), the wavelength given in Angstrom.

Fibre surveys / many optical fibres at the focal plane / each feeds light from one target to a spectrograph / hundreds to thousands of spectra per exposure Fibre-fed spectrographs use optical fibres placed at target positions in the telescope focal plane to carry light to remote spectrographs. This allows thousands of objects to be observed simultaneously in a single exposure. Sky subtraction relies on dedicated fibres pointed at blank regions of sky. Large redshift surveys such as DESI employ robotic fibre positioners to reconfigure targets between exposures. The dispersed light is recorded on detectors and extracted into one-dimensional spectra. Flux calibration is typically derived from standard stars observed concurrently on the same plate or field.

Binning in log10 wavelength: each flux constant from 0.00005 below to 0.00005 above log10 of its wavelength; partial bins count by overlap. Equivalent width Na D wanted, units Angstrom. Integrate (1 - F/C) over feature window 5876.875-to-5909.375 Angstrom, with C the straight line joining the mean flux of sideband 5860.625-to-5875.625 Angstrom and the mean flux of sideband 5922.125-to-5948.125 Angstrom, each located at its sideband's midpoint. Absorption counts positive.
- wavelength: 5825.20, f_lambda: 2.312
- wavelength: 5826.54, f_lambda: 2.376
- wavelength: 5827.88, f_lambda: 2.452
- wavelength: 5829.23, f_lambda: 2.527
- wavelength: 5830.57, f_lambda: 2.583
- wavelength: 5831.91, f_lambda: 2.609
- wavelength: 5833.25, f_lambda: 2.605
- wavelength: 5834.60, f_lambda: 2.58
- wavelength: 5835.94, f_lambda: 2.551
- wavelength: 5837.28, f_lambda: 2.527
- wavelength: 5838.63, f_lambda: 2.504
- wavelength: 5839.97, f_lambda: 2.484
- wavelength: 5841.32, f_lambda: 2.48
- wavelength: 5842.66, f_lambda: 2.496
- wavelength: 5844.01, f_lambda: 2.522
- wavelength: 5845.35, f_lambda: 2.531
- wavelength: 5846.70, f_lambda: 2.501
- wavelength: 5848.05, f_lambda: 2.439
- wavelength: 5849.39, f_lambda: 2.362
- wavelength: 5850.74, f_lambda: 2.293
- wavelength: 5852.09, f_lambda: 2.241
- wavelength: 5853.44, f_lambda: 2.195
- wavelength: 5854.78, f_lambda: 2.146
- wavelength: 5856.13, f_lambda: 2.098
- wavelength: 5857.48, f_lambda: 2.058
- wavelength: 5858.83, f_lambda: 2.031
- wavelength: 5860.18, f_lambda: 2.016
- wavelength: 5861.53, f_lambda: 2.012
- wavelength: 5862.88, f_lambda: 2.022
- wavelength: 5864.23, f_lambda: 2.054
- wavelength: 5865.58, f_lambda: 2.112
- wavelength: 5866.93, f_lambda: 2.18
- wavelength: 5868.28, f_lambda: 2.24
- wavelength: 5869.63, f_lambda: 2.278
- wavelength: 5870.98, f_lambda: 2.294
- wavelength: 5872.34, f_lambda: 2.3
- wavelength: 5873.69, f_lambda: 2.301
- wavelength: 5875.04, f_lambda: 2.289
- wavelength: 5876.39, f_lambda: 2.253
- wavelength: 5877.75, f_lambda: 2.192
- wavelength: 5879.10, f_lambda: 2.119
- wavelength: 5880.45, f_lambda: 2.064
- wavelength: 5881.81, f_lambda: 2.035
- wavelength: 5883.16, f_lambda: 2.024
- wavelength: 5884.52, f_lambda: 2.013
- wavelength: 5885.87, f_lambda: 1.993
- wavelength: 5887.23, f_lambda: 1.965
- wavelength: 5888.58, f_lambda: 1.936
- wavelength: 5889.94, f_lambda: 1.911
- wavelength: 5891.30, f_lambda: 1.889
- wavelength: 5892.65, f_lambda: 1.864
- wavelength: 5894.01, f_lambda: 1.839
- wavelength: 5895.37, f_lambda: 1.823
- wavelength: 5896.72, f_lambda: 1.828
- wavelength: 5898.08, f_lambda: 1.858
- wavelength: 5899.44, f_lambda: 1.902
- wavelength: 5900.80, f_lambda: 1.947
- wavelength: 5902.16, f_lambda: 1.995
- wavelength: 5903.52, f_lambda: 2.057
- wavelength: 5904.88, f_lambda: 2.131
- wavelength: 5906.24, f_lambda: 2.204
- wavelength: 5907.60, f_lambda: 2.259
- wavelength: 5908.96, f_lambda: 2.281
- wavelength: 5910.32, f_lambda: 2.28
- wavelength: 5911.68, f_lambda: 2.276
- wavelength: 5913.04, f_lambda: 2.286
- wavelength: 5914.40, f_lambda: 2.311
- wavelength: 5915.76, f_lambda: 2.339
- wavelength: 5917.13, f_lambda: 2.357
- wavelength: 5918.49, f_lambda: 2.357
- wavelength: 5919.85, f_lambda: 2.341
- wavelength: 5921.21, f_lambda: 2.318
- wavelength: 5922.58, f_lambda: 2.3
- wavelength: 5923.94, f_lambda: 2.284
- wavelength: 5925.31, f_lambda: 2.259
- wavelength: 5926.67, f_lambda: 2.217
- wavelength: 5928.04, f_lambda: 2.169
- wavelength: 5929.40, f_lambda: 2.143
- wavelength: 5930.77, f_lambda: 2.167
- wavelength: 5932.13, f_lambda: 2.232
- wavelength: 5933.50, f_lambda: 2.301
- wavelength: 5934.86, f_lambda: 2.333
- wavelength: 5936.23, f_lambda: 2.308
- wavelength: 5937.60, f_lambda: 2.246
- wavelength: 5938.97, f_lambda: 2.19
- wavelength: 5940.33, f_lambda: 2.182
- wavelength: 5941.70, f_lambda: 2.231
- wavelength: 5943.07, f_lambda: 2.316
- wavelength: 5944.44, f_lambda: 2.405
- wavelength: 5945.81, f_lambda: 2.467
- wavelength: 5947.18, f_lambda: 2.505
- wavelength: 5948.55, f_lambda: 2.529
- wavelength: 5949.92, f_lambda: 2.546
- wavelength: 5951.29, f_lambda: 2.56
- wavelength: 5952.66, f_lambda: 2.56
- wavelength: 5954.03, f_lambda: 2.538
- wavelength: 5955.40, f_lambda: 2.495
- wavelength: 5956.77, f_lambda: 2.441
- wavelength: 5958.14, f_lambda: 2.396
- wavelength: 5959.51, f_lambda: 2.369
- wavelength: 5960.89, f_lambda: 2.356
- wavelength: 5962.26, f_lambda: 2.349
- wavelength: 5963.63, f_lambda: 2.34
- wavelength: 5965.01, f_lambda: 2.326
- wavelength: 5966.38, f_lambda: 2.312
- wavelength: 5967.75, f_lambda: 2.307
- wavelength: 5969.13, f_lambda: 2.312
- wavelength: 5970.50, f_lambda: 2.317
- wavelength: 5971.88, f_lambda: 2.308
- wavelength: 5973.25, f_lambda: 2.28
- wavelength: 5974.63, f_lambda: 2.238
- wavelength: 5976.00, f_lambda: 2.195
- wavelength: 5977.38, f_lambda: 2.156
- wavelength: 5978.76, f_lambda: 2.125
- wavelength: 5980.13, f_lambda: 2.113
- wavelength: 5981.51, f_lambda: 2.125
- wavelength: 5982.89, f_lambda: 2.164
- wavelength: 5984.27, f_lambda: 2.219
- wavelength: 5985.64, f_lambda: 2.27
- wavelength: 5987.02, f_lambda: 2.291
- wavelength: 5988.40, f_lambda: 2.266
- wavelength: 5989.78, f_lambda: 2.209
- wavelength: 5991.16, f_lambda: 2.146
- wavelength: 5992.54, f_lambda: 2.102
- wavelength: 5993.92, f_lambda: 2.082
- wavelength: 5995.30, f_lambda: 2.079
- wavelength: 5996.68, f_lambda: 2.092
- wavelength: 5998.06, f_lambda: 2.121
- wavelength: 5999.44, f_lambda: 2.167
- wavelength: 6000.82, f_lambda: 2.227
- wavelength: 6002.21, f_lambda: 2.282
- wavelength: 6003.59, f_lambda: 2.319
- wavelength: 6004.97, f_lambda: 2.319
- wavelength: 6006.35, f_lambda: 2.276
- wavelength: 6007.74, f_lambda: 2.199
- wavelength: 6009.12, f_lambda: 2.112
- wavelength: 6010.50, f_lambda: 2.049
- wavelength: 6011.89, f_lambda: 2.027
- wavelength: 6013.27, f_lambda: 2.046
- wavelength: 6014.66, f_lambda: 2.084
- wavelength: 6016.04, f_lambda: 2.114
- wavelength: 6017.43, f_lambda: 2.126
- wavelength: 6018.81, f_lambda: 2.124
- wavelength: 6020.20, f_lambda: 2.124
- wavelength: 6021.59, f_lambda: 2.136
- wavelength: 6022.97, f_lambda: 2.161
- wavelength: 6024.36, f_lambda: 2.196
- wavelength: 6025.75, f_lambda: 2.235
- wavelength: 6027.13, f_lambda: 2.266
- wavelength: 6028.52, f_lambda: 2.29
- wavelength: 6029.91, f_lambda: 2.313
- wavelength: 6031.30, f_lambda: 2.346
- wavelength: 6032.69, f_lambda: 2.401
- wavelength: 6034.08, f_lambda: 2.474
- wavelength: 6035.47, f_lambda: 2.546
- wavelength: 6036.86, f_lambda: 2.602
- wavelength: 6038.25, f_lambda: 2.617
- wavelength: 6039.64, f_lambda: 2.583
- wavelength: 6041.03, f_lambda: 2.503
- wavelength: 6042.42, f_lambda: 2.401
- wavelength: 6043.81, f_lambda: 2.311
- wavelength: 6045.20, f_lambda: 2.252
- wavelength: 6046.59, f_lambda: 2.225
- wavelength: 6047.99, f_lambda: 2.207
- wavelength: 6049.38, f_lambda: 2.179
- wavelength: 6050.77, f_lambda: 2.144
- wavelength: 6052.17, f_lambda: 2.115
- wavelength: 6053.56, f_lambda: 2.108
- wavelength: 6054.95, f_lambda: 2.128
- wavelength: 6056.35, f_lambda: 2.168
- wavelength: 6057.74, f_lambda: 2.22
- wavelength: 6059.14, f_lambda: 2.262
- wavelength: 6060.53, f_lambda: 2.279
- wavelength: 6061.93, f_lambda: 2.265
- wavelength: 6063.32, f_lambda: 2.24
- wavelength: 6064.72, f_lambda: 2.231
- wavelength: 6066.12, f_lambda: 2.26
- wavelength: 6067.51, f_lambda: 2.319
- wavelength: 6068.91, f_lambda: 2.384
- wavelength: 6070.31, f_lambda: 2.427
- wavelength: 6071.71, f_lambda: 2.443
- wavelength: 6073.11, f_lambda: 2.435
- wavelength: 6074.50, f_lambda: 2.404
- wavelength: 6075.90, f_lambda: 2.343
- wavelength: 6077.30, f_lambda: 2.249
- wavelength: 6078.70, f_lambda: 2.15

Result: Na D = 3.2 Angstrom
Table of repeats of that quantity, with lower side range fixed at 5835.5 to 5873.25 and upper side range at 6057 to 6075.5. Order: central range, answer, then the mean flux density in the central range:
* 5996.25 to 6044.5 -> 1.0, 2.26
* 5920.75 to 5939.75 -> 0.4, 2.25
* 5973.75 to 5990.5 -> 0.8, 2.2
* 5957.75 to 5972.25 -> -0.2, 2.33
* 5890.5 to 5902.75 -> 2.2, 1.88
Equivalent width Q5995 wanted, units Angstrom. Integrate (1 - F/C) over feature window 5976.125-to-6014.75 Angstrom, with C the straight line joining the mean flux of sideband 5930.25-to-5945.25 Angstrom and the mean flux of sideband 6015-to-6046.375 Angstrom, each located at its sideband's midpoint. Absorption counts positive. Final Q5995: 2.2 Angstrom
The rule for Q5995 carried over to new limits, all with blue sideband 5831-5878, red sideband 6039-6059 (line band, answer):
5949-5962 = -1.1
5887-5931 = 3.2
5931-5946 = 0.0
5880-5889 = 1.2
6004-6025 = 1.1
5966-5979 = 0.1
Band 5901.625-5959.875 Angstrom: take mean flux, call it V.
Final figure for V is 2.31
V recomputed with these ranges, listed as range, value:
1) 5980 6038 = 2.21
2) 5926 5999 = 2.28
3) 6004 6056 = 2.25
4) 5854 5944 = 2.15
